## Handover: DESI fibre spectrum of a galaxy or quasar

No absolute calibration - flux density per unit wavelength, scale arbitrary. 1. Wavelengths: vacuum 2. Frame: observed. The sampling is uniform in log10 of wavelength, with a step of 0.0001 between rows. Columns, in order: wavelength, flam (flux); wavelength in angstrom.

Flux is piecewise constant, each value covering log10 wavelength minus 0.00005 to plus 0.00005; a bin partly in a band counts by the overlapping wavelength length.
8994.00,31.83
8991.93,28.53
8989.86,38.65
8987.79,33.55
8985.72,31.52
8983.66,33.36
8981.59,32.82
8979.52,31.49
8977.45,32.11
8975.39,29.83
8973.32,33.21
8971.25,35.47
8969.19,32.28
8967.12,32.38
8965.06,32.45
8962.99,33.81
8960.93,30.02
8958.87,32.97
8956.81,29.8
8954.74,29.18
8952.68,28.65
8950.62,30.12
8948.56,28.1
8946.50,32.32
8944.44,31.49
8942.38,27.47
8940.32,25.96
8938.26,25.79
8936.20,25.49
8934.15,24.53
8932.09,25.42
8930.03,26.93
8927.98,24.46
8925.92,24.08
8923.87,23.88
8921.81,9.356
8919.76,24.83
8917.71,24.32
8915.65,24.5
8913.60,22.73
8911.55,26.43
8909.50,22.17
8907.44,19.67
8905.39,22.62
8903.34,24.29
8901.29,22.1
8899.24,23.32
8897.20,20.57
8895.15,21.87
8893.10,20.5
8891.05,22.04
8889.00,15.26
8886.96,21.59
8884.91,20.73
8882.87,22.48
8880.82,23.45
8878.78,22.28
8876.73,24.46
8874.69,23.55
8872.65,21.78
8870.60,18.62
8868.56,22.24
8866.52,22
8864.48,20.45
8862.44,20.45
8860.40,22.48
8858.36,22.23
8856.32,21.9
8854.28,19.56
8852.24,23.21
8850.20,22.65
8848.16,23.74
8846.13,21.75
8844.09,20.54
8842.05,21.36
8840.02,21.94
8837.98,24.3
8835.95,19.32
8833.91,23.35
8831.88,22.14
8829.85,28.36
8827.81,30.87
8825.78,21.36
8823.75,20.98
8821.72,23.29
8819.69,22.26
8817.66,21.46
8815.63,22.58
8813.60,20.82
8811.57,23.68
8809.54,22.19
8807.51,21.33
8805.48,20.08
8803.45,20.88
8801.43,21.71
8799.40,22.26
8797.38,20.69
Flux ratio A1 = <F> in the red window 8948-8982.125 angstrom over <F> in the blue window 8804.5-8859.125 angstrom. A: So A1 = 1.4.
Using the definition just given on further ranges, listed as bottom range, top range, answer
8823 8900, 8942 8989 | 1.43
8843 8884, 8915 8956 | 1.18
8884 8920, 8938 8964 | 1.34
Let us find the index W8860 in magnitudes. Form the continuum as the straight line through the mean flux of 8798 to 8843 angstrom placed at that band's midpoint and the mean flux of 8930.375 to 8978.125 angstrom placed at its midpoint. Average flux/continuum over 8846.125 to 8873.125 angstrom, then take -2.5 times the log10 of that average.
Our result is 0.14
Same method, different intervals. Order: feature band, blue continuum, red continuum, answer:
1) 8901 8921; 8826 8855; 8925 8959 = 0.132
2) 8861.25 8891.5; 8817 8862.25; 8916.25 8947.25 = 0.105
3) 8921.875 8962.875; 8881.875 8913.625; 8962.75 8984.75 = 0.031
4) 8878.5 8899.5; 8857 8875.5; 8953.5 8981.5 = 0.128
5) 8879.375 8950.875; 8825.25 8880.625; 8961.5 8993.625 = 0.169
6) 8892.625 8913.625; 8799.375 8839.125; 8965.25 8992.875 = 0.239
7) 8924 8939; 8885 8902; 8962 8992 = 0.050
